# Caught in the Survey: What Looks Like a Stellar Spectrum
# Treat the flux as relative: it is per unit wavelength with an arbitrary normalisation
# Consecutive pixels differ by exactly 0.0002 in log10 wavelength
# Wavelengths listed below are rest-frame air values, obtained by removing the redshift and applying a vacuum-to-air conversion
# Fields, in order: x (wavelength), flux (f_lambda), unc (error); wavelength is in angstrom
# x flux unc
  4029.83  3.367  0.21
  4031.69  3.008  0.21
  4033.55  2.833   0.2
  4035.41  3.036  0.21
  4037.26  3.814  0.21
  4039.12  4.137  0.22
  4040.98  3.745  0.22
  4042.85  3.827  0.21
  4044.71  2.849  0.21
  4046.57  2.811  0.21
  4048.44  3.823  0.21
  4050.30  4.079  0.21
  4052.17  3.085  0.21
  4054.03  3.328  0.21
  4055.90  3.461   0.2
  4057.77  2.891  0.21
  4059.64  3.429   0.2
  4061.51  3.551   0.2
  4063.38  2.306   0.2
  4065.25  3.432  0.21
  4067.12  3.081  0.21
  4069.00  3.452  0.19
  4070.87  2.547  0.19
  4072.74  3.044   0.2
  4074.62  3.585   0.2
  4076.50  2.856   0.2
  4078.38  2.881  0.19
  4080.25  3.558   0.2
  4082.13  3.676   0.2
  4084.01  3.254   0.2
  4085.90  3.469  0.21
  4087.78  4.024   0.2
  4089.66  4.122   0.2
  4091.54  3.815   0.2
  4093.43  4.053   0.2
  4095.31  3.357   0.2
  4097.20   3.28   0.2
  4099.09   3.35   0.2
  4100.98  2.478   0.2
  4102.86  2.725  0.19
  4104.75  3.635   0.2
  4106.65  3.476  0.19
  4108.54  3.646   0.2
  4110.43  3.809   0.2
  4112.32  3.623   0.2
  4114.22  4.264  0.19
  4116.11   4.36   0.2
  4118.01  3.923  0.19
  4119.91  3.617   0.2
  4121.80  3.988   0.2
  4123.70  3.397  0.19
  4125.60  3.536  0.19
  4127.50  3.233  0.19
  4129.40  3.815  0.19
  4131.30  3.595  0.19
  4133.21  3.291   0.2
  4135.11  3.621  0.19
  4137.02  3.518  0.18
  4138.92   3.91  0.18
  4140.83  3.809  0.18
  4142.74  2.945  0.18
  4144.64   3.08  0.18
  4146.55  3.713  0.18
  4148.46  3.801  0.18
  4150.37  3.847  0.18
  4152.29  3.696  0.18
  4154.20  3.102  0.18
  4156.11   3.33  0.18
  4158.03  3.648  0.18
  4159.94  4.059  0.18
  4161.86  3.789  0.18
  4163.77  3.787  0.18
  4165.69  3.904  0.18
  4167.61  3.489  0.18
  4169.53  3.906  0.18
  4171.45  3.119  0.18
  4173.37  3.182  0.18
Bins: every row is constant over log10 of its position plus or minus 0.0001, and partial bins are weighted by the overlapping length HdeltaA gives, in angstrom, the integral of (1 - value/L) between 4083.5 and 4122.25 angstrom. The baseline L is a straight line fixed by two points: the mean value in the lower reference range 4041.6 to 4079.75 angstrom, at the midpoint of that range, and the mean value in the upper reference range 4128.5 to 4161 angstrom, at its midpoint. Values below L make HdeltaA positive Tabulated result -2.6 angstrom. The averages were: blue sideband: 3.22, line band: 3.63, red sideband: 3.58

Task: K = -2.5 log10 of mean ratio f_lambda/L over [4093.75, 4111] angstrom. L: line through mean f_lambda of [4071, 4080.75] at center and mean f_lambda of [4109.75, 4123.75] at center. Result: 0.10 mag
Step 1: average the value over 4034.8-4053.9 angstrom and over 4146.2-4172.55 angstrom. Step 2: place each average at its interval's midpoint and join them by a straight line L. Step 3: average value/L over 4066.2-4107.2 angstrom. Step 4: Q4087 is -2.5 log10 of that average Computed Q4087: 0.07 mag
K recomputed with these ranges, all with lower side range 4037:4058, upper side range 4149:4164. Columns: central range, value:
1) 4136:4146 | 0.051 mag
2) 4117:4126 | -0.030 mag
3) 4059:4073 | 0.138 mag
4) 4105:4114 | -0.030 mag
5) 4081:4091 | -0.047 mag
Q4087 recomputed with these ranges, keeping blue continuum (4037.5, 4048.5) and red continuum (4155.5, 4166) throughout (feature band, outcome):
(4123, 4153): 0.05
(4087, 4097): -0.06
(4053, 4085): 0.12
